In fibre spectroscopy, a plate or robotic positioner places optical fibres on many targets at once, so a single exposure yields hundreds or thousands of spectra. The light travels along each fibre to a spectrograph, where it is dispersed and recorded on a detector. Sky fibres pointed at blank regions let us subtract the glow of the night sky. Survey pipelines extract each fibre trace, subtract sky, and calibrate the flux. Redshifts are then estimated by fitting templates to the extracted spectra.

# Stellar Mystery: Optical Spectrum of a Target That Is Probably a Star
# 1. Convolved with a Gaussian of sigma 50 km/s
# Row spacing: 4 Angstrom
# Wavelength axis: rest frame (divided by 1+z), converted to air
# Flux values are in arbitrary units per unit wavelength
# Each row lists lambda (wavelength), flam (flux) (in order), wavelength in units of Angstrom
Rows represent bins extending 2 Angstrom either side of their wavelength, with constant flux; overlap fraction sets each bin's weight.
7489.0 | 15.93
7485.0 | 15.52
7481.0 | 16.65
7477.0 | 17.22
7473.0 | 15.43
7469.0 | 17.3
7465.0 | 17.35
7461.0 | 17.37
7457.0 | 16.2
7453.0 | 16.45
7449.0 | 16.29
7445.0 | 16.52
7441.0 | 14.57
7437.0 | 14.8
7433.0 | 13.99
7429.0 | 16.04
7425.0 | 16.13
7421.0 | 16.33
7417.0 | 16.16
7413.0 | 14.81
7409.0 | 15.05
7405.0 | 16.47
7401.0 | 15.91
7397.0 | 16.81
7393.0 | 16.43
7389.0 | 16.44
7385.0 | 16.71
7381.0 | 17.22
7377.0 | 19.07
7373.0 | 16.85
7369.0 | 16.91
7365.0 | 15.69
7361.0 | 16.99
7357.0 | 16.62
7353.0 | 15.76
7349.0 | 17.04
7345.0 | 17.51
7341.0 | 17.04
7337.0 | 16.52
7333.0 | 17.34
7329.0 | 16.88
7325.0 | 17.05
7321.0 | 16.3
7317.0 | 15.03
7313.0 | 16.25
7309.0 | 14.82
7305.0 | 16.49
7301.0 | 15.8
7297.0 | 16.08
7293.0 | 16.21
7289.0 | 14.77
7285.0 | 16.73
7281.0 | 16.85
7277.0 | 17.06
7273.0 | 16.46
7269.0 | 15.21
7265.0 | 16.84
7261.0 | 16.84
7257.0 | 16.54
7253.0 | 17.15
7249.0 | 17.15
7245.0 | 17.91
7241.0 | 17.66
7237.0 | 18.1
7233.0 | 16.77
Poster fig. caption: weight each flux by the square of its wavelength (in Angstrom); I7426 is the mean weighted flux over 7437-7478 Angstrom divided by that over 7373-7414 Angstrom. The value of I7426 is 1.0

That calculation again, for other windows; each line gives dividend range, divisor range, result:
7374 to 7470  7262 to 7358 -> 1.02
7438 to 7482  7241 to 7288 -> 1.03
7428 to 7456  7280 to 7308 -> 1.01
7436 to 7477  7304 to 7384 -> 1.01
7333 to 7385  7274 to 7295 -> 1.06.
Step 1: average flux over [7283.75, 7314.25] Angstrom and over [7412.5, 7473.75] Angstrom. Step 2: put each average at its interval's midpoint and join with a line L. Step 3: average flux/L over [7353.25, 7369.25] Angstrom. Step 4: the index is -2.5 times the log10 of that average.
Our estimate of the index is -0.03 mag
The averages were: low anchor 15.9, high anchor 16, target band 16.4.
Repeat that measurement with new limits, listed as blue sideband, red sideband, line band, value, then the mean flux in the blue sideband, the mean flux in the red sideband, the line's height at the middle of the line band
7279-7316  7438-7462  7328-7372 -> -0.05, 16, 16.1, 16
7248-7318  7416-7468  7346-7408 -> -0.04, 16.2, 16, 16.1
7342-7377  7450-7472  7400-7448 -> 0.08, 16.8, 16.8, 16.8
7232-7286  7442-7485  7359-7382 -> -0.02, 17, 16.6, 16.7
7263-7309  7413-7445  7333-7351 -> -0.08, 16.2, 15.5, 15.9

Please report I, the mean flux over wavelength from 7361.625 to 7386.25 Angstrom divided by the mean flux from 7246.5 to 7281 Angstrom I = 1.02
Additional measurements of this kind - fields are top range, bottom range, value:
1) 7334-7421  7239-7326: 1.01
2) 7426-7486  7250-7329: 0.99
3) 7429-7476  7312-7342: 0.97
